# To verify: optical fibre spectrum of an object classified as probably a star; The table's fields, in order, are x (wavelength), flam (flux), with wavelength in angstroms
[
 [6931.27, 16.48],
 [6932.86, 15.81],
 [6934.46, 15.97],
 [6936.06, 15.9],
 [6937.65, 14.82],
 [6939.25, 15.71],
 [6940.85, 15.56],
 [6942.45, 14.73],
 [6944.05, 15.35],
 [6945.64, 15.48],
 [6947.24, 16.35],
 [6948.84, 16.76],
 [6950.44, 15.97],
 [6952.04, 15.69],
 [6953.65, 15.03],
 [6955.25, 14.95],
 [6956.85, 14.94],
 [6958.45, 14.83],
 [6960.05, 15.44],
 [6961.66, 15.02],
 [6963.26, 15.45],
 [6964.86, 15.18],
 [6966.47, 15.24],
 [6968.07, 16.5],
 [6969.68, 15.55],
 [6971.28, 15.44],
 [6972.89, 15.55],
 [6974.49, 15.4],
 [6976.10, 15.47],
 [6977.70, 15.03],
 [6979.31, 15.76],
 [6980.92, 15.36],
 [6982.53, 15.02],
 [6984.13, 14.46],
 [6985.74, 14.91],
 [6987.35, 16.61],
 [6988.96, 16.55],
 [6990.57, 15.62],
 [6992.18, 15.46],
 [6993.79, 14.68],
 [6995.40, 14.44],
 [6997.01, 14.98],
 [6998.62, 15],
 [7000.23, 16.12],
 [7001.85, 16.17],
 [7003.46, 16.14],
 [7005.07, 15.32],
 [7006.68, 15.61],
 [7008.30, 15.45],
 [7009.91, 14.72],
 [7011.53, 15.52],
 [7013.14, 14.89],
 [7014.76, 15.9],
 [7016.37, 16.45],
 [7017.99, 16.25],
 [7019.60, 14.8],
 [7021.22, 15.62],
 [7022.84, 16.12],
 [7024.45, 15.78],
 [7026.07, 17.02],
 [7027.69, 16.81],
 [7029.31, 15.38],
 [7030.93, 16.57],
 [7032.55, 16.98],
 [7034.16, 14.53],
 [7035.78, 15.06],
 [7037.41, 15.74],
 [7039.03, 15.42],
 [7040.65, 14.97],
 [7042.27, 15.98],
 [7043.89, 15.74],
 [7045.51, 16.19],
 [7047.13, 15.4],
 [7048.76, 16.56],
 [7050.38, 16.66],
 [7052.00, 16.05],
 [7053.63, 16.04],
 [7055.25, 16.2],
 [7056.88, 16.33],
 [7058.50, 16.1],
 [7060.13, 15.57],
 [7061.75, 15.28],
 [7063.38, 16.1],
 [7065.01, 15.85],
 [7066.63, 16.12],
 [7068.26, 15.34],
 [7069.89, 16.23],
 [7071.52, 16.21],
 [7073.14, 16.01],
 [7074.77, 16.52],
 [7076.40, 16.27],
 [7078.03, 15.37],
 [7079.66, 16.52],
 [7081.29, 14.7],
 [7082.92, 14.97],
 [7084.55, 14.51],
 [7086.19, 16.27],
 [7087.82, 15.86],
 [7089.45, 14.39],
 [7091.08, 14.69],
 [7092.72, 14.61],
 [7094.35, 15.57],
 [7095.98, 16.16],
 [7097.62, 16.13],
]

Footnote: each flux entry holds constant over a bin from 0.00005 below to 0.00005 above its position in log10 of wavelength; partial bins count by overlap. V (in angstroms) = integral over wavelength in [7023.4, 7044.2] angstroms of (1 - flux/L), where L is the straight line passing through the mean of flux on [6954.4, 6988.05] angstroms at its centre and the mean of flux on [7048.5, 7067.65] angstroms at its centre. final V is 0.0 angstroms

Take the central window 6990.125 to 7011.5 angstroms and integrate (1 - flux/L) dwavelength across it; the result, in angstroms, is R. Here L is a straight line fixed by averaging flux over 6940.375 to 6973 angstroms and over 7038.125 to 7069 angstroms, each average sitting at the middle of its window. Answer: 0.4 angstroms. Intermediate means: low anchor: 15.5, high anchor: 15.9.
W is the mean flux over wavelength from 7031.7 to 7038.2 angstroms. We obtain 15.6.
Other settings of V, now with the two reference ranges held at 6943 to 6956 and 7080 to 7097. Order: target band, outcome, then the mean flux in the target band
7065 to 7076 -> -0.6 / 16.1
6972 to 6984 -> 0.2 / 15.3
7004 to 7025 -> -0.2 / 15.6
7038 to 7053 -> -0.5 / 15.9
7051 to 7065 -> -0.6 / 16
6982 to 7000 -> 0.3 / 15.3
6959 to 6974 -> 0.1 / 15.5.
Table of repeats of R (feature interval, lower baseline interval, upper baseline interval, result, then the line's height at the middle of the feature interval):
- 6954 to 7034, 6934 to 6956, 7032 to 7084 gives 0.73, 15.7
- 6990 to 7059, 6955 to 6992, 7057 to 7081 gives -0.16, 15.7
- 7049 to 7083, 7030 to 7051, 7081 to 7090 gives -1.12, 15.4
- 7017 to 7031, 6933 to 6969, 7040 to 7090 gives -0.27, 15.7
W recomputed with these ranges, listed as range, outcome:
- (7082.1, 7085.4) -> 14.7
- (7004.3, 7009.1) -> 15.5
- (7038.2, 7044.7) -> 15.5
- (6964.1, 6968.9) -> 15.6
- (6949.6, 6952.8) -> 15.8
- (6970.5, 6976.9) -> 15.5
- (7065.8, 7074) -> 16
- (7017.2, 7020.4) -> 15.6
